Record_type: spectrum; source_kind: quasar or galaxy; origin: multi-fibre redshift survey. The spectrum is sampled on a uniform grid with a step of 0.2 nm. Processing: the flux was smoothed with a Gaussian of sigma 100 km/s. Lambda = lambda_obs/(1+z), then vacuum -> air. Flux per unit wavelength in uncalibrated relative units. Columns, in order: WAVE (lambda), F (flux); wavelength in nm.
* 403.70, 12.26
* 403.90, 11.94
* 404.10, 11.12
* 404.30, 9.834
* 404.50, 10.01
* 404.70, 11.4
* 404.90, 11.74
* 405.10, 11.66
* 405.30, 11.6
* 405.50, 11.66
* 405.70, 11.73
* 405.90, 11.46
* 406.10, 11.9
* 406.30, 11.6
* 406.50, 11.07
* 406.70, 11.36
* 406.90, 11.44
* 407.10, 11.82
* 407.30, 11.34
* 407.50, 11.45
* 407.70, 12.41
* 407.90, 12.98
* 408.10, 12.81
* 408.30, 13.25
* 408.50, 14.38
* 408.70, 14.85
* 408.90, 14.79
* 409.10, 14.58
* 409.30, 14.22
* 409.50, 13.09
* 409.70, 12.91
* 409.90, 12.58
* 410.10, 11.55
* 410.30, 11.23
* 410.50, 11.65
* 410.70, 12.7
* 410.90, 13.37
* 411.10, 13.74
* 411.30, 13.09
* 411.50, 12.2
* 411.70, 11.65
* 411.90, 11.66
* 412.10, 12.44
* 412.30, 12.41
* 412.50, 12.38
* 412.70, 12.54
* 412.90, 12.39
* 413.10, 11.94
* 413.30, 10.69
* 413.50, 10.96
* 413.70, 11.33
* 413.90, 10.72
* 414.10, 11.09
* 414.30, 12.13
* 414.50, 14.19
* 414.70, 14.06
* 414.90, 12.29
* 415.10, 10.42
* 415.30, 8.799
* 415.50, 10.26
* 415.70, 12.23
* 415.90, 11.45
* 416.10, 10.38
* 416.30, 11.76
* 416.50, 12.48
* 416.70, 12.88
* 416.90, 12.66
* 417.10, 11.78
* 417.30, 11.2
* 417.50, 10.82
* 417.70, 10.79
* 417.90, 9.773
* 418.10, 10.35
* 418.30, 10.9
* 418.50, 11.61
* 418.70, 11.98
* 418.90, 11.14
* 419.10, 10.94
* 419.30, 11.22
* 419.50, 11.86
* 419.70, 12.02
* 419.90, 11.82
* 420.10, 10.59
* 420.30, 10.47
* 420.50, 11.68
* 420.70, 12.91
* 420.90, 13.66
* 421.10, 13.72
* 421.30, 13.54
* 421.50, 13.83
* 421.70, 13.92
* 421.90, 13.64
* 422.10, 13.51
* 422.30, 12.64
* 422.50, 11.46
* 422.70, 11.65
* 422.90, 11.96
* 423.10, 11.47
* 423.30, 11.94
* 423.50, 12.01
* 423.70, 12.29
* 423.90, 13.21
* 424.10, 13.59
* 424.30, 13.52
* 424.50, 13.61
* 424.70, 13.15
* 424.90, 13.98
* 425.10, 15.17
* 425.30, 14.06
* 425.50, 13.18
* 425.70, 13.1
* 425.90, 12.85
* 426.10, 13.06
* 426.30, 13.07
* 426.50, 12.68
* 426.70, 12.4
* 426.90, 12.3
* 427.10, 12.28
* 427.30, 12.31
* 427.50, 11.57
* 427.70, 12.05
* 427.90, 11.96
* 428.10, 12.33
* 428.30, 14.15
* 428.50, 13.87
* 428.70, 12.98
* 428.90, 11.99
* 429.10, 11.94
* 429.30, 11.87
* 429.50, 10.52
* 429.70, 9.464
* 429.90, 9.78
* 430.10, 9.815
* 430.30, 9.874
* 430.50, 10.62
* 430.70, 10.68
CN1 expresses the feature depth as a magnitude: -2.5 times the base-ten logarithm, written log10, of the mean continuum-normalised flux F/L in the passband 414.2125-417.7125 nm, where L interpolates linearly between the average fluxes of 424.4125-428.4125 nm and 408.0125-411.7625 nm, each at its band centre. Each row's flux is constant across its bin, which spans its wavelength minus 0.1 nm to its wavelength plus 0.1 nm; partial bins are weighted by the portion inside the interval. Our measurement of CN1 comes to 0.12 mag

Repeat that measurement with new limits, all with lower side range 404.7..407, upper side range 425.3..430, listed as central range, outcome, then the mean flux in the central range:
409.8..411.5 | -0.068 mag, 12.5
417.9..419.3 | 0.087 mag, 11.1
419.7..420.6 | 0.074 mag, 11.2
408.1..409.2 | -0.217 mag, 14.2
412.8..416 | 0.026 mag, 11.6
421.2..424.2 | -0.052 mag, 12.7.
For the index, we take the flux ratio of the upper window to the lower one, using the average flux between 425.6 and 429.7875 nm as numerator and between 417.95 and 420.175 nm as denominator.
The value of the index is 1.09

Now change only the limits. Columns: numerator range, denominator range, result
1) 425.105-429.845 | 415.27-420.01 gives 1.10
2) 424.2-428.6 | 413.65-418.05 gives 1.13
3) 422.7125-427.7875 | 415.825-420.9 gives 1.12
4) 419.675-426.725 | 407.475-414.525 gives 1.02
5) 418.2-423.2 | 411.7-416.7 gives 1.04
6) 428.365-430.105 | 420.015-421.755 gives 0.91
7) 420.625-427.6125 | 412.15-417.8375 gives 1.11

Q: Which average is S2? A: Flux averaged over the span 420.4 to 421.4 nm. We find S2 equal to 13.1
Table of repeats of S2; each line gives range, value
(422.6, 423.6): 11.8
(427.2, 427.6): 11.9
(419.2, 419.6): 11.5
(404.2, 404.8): 10.4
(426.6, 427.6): 12.2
